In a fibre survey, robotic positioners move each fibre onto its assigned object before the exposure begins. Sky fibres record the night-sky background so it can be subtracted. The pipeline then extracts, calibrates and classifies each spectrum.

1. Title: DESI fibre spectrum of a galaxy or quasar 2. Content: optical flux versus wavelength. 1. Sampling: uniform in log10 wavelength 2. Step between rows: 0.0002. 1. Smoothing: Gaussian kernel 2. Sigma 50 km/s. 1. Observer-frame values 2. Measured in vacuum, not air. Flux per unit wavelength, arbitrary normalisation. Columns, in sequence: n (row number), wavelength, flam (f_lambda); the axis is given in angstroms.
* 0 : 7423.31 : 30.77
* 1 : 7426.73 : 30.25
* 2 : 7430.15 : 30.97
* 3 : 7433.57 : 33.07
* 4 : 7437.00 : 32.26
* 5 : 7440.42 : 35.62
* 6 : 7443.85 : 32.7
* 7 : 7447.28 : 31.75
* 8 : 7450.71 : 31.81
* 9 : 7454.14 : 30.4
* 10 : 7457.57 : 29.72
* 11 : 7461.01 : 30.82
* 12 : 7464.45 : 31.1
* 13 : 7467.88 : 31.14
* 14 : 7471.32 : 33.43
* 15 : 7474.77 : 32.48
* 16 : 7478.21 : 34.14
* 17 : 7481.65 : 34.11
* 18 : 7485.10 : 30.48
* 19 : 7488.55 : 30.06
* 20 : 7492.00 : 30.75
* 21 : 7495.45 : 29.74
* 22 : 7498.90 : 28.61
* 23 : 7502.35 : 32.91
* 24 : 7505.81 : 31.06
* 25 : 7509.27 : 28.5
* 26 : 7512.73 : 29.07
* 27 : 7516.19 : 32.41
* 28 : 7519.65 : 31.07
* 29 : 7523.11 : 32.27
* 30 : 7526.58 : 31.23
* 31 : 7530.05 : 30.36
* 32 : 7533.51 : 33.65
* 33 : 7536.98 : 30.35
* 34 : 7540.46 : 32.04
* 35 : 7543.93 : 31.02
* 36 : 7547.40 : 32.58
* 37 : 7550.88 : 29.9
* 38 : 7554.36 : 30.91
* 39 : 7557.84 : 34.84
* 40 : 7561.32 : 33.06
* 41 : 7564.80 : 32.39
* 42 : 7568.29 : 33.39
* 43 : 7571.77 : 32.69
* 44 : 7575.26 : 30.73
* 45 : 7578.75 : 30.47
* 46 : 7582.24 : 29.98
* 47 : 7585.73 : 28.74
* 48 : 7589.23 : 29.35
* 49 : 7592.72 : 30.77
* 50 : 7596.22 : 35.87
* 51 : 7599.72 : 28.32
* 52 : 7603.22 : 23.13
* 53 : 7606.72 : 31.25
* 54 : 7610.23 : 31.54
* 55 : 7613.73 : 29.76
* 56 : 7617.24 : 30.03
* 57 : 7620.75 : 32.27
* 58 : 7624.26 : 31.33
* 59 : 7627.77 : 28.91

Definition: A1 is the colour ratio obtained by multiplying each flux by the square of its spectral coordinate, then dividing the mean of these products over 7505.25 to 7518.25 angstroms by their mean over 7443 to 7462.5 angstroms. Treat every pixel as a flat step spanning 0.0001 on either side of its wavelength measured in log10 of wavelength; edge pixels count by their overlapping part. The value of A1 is 0.99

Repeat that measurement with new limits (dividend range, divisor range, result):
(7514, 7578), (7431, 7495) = 1.02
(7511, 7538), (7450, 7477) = 1.01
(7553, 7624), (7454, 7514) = 1.03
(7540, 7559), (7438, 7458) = 1.02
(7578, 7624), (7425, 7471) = 0.99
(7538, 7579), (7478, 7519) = 1.05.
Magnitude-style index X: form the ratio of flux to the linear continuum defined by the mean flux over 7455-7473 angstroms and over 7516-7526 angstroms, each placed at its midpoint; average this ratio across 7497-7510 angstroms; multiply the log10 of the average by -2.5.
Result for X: 0.042 mag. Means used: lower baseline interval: 31.2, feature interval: 30.4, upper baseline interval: 31.8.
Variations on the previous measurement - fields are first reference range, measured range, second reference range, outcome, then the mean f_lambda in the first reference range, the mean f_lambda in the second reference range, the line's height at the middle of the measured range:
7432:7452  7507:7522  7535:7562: 0.06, 32.9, 31.8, 32.1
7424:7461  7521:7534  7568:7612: -0.03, 31.8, 30.4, 31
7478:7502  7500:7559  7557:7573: 0.03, 31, 33.2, 32.2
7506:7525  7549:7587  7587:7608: -0.05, 30.7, 29.7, 30.1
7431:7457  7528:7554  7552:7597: 0.02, 32.3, 31.7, 31.8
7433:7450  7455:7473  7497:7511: 0.03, 33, 30.3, 32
